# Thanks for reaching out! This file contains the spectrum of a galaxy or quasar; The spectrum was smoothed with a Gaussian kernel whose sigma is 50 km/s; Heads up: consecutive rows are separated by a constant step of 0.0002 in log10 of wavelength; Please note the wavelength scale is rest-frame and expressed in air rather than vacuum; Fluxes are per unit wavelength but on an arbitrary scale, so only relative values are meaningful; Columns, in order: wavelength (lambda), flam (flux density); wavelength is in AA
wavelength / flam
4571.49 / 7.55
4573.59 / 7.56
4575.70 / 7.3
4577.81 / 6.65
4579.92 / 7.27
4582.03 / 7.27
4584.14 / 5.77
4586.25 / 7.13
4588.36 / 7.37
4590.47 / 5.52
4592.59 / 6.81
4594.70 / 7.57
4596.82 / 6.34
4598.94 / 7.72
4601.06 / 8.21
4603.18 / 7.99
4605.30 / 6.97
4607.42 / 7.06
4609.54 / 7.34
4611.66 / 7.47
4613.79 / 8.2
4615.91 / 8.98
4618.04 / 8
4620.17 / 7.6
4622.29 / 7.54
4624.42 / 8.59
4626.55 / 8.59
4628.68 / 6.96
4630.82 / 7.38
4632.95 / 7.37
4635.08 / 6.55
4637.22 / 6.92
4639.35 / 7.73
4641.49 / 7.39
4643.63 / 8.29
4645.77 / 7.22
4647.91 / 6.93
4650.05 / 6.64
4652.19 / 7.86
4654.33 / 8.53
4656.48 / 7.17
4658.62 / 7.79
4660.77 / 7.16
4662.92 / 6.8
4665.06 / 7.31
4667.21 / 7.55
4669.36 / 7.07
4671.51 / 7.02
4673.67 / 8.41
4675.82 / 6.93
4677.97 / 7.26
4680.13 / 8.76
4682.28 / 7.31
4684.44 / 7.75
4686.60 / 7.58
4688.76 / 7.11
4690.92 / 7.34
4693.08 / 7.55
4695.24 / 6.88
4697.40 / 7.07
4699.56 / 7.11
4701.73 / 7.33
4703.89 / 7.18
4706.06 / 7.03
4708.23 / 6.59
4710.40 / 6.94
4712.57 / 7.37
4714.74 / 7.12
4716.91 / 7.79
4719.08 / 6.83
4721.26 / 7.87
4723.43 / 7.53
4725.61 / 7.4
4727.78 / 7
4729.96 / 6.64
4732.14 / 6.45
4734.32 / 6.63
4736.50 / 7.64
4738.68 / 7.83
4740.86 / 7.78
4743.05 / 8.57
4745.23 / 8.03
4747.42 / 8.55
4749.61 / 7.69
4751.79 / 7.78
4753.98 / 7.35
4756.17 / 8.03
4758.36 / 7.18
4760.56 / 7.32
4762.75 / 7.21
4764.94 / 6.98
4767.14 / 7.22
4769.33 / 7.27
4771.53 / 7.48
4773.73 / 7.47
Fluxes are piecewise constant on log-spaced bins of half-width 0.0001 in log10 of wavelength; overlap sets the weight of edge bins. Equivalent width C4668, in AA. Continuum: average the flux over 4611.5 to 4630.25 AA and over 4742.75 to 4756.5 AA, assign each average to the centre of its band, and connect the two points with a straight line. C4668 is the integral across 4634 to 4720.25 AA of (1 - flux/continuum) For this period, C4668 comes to 7.1 AA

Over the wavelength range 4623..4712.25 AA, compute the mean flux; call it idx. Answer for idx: 7.39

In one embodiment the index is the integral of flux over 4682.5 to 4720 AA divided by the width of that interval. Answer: 7.21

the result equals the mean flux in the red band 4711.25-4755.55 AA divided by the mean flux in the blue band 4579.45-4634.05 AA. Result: 1.0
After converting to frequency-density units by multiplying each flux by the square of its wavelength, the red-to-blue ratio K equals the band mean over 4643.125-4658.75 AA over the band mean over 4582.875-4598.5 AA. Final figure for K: 1.15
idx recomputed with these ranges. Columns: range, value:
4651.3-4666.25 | 7.51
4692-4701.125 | 7.16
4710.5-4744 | 7.35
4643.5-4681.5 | 7.46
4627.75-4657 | 7.36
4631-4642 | 7.2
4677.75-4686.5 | 7.79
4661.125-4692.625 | 7.44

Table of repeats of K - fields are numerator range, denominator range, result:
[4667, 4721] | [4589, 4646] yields 1.01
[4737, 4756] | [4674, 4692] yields 1.08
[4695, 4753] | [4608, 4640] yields 1.00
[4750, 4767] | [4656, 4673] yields 1.06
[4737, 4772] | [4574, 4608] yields 1.16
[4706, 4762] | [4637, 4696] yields 1.03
